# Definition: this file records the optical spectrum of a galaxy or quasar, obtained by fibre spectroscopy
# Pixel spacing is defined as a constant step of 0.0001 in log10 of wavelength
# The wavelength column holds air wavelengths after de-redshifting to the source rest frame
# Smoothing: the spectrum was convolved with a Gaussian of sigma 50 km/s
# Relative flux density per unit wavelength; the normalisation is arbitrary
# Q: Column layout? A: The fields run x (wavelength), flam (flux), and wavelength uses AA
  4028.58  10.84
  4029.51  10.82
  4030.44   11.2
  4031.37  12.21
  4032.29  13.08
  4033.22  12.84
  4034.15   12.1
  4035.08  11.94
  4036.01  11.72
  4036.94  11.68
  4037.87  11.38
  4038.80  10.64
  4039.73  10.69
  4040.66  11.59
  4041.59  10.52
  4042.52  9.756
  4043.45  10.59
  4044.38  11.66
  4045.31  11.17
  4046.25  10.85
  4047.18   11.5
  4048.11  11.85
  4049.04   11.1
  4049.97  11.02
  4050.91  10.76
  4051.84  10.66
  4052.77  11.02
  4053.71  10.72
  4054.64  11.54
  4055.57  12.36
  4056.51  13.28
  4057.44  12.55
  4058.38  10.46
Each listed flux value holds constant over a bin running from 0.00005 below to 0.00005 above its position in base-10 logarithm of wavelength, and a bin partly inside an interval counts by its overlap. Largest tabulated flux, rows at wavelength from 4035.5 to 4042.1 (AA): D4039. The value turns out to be 11.72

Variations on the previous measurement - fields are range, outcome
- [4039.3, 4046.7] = 11.66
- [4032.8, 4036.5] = 12.84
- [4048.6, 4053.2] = 11.1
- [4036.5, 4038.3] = 11.68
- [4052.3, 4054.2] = 11.02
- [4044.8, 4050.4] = 11.85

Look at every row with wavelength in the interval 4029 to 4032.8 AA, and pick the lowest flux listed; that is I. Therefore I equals 10.82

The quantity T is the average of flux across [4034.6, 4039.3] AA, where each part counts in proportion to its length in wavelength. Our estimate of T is 11.5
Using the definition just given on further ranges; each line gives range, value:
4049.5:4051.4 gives 10.9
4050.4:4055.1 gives 10.9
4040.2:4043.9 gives 10.6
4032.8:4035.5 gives 12.3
